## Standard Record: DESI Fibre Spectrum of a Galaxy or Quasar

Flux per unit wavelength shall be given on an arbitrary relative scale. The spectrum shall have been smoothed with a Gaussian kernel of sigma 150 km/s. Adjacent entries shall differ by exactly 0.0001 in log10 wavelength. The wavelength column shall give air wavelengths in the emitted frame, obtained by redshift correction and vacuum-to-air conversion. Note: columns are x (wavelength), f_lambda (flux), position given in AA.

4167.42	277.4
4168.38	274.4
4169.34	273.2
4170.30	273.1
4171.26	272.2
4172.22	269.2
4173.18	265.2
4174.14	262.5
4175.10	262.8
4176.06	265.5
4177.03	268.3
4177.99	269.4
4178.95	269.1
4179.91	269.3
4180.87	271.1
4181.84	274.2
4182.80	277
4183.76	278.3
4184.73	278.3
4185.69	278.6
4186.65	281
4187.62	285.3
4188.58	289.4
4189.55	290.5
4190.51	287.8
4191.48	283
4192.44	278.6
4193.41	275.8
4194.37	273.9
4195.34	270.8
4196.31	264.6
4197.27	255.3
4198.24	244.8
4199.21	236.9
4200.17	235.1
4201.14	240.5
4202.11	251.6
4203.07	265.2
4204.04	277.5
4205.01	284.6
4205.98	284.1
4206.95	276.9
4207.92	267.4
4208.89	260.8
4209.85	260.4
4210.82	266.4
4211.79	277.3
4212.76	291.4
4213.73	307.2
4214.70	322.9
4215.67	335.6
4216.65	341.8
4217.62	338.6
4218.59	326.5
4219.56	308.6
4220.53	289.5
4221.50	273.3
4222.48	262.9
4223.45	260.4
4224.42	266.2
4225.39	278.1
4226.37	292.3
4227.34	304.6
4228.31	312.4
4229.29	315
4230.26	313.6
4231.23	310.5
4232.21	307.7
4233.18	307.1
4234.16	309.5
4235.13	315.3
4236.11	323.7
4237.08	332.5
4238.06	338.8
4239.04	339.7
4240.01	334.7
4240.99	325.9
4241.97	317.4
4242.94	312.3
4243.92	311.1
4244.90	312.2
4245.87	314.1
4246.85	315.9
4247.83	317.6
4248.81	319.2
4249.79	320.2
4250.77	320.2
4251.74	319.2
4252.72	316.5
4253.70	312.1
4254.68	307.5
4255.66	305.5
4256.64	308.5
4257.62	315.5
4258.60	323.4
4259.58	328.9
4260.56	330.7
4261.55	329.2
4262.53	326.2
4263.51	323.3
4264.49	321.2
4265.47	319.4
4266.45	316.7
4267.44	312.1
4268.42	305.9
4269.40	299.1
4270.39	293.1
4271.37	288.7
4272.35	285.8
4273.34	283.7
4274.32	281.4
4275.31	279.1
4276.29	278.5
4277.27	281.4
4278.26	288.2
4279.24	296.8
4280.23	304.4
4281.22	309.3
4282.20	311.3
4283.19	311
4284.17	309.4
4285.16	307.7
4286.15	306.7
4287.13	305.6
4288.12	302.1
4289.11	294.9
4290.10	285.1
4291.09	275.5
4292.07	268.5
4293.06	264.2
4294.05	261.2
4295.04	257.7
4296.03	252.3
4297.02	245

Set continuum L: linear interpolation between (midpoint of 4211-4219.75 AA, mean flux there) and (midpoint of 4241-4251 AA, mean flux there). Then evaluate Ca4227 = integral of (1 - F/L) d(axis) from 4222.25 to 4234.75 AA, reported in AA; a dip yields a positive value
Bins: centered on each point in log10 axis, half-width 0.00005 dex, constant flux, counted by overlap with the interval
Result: 0.77 AA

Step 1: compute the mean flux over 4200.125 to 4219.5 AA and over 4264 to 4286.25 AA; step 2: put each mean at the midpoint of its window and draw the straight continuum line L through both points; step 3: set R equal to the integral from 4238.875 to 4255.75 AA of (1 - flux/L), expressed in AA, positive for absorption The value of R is -1.3 AA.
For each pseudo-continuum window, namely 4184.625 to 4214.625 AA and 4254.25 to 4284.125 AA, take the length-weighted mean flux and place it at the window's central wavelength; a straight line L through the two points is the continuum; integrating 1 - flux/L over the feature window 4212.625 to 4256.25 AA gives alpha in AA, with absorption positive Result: -3.4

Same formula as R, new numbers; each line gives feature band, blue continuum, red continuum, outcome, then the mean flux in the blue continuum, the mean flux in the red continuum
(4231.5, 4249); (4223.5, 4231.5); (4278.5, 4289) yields -1.21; 297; 306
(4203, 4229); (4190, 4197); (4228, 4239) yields 0.76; 276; 318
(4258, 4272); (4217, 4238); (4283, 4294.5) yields -0.93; 303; 291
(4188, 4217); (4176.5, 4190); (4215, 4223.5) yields 1.63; 277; 307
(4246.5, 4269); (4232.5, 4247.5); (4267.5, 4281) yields -0.96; 320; 291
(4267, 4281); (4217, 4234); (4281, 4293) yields 0.29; 299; 298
